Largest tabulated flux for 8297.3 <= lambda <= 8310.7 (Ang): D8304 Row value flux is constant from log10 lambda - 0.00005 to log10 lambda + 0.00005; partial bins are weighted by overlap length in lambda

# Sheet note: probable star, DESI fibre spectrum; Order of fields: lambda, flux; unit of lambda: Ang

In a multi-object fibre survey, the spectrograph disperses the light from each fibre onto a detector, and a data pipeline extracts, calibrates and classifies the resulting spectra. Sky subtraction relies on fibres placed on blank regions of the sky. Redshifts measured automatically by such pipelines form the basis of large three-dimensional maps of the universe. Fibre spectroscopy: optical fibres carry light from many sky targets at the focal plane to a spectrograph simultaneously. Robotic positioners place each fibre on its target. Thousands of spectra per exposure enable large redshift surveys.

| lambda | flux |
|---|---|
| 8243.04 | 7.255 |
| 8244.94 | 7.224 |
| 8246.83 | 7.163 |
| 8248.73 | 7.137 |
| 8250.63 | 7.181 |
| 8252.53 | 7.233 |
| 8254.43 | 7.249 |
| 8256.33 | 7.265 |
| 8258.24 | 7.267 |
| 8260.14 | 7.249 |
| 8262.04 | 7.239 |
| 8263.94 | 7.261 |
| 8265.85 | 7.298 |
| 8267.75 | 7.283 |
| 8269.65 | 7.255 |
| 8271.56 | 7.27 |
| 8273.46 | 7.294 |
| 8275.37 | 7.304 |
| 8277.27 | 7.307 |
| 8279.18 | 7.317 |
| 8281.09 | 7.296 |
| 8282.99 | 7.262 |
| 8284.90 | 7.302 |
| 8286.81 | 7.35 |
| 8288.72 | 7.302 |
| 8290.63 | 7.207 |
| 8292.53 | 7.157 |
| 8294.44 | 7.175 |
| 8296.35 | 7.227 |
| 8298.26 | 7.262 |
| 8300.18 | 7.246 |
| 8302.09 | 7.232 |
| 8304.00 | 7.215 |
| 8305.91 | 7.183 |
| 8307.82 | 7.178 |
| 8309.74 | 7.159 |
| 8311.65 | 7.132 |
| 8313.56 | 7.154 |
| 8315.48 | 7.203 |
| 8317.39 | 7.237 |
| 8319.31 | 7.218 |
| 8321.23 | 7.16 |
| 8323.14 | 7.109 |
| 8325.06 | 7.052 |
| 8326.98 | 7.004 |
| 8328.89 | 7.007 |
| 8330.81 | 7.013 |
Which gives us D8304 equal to 7.262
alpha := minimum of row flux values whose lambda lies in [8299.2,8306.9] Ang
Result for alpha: 7.183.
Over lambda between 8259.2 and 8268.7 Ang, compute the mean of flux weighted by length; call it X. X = 7.27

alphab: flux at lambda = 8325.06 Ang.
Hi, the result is 7.052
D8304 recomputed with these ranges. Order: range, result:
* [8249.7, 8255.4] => 7.249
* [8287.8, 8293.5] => 7.302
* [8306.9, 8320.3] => 7.237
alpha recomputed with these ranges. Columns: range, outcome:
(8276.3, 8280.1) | 7.307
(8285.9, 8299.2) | 7.157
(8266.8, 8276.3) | 7.255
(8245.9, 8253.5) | 7.137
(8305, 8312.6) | 7.132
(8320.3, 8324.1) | 7.109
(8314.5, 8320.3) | 7.203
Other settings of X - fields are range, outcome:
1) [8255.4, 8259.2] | 7.25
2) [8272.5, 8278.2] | 7.31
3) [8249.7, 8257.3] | 7.23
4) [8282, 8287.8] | 7.31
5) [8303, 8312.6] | 7.18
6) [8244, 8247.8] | 7.21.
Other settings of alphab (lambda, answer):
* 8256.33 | 7.265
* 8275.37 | 7.304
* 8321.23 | 7.16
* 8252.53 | 7.233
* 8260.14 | 7.249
